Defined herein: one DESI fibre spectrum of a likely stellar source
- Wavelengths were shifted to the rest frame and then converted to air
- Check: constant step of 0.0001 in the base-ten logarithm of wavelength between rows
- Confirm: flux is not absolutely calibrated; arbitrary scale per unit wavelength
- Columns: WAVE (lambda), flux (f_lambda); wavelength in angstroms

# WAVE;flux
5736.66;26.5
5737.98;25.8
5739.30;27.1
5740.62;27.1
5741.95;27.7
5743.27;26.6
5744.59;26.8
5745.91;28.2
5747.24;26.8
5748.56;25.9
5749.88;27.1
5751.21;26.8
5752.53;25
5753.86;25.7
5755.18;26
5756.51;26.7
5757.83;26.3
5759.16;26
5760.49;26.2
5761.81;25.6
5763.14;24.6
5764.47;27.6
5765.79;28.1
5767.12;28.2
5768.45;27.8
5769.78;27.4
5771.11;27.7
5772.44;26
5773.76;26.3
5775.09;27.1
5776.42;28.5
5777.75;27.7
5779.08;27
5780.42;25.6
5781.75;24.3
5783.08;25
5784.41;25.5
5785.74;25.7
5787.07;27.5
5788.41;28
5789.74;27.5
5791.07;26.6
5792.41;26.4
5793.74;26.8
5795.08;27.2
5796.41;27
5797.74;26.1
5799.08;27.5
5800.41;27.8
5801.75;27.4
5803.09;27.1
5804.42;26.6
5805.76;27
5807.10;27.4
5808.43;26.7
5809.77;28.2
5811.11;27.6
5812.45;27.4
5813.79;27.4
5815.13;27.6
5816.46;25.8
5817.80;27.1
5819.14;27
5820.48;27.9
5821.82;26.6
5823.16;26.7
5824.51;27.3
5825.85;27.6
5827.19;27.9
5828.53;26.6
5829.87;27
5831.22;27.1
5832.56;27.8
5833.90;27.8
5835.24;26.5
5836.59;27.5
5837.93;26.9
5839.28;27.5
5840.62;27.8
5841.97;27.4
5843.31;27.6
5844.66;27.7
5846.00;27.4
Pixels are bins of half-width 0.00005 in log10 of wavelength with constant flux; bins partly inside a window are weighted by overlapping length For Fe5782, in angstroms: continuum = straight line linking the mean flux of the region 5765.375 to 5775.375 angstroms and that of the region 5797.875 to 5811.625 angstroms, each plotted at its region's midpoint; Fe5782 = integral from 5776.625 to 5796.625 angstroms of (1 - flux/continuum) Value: 0.5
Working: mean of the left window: 27.3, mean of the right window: 27.3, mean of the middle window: 26.5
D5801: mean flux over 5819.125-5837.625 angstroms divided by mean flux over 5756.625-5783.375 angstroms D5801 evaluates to 1.02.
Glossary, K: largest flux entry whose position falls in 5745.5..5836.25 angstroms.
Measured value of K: 28.5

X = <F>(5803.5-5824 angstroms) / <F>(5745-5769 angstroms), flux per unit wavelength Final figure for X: 1.02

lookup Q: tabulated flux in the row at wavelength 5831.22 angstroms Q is 27.1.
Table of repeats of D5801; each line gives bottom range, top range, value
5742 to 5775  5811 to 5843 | 1.02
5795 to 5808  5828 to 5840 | 1.00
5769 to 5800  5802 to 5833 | 1.02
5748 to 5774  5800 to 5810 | 1.02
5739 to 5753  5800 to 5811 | 1.02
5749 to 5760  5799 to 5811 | 1.04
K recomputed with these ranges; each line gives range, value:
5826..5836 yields 27.9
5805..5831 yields 28.2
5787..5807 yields 28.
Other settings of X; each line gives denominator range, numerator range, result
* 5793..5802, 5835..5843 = 1.01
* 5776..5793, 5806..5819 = 1.03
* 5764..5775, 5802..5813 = 0.99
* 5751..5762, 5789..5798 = 1.03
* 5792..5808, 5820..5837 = 1.01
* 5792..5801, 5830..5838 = 1.01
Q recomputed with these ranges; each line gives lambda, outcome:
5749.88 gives 27.1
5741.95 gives 27.7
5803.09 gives 27.1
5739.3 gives 27.1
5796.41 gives 27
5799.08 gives 27.5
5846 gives 27.4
